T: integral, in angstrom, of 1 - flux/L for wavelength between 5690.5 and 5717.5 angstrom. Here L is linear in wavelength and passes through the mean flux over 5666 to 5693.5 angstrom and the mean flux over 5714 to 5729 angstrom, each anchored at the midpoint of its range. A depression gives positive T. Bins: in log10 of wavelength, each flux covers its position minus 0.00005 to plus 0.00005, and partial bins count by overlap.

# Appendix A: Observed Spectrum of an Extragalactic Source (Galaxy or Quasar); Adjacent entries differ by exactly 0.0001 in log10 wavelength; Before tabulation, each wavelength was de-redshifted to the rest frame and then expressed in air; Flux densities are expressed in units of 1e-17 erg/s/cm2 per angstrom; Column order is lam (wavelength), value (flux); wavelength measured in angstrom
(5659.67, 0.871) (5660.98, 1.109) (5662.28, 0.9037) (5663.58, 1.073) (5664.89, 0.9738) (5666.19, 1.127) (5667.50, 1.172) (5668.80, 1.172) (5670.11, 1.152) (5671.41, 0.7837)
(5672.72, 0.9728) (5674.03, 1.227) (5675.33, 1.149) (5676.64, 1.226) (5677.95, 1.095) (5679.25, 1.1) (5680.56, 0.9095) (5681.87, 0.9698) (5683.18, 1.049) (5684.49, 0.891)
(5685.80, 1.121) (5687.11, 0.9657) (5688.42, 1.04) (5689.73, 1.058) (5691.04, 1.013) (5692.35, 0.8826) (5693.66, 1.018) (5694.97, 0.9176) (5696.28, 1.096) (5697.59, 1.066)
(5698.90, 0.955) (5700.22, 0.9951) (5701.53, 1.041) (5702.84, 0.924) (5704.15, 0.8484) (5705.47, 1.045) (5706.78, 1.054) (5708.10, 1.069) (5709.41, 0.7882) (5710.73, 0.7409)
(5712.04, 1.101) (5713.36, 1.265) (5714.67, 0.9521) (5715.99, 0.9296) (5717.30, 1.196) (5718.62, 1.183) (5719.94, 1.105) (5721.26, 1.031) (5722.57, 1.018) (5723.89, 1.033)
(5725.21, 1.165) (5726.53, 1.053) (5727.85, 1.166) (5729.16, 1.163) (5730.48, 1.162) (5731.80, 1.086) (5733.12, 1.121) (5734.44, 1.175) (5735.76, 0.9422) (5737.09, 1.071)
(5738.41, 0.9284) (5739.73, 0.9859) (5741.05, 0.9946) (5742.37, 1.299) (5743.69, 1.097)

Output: 1.9 angstrom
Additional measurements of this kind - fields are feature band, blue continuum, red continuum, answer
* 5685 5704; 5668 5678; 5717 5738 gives 1.69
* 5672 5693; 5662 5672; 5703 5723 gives 0.00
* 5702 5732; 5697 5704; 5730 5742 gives -0.81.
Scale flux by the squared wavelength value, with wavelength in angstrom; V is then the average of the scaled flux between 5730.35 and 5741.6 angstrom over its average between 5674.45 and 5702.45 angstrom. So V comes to 1.0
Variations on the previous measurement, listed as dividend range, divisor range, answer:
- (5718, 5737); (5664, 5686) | 1.05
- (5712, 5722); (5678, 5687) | 1.10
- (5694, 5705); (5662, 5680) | 0.92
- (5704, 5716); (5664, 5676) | 0.93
